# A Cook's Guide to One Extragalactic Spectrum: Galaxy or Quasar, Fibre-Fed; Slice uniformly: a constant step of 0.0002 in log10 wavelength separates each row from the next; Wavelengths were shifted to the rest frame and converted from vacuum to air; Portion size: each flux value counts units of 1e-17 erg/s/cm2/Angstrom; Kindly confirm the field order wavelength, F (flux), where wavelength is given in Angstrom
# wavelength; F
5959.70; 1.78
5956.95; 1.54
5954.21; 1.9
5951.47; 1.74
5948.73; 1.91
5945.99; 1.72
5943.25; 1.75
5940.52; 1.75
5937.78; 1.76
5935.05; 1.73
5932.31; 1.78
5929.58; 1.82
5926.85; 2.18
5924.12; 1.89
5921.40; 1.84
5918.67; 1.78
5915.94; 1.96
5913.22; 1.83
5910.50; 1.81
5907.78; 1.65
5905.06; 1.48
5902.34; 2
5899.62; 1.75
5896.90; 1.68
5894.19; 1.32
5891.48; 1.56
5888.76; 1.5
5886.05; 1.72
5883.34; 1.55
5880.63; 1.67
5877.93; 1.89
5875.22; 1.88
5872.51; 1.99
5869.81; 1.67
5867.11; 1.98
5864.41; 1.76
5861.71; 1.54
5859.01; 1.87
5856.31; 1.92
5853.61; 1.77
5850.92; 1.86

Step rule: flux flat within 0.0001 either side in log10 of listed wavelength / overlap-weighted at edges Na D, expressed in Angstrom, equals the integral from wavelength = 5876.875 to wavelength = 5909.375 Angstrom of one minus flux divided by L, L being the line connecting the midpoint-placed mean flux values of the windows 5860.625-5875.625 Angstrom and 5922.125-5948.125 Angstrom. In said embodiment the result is 2.95 Angstrom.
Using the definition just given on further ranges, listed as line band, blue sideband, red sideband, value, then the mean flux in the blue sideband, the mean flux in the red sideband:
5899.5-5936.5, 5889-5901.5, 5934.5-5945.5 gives -3.44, 1.59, 1.75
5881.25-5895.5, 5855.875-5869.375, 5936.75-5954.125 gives 2.02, 1.8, 1.78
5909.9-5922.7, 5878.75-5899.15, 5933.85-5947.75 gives -1.34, 1.59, 1.75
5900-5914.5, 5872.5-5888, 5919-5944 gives 0.34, 1.75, 1.83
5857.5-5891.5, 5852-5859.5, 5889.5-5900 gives -0.70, 1.85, 1.56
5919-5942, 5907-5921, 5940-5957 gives -0.56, 1.81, 1.78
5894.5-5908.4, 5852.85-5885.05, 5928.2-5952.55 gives 0.76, 1.79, 1.77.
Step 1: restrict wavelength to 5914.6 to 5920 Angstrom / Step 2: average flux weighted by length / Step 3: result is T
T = 1.87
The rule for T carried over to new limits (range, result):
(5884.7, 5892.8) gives 1.59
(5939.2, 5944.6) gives 1.75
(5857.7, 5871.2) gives 1.77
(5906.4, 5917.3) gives 1.81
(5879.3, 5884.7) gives 1.61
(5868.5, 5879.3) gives 1.86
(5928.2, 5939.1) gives 1.77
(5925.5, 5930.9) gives 2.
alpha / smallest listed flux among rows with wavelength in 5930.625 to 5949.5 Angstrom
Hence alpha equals 1.72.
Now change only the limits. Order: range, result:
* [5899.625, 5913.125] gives 1.48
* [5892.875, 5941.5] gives 1.32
